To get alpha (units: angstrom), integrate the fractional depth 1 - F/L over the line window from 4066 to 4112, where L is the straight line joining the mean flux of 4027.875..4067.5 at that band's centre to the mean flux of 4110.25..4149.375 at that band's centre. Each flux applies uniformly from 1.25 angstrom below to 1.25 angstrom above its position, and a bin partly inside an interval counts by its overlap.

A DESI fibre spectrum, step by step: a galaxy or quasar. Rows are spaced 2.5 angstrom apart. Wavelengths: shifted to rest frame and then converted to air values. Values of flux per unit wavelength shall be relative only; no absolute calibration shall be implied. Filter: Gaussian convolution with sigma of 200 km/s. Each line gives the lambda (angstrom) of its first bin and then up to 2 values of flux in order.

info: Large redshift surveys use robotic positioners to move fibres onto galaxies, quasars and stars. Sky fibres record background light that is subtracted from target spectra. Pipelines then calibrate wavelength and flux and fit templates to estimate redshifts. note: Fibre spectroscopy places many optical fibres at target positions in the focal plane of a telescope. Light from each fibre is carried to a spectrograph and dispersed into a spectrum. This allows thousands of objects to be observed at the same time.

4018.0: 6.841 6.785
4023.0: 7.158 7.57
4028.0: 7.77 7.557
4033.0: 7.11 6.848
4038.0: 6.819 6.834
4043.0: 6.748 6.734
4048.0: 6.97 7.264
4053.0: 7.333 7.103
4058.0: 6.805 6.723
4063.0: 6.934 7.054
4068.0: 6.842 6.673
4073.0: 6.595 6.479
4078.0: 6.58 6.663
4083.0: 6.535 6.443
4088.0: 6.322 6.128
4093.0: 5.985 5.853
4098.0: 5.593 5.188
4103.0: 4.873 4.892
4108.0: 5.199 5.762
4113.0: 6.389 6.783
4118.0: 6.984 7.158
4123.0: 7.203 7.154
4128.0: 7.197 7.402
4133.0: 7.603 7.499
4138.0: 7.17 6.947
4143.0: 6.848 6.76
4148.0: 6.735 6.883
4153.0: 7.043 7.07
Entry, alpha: 6.3 angstrom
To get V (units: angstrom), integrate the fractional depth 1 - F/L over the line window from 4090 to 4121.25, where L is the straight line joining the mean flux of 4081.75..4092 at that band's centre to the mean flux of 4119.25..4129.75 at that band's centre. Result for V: 4.1 angstrom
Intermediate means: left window 6.35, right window 7.19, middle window 5.88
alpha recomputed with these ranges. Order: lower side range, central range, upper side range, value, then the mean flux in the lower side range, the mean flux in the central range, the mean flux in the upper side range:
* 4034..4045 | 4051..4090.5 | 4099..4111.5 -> -4.6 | 6.81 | 6.73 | 5.18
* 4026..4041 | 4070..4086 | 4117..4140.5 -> 1.4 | 7.19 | 6.57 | 7.25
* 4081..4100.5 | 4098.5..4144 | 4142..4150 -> -0.4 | 6.08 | 6.55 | 6.79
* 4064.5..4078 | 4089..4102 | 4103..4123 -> 1.3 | 6.71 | 5.74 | 6.15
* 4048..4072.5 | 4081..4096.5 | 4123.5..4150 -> 1.7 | 6.96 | 6.24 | 7.13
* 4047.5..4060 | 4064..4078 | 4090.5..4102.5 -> -0.5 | 7.08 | 6.72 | 5.66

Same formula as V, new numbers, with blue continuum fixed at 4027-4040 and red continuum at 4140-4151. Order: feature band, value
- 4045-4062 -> 0.3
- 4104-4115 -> 2.1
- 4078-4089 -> 0.8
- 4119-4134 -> -0.9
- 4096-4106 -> 2.5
